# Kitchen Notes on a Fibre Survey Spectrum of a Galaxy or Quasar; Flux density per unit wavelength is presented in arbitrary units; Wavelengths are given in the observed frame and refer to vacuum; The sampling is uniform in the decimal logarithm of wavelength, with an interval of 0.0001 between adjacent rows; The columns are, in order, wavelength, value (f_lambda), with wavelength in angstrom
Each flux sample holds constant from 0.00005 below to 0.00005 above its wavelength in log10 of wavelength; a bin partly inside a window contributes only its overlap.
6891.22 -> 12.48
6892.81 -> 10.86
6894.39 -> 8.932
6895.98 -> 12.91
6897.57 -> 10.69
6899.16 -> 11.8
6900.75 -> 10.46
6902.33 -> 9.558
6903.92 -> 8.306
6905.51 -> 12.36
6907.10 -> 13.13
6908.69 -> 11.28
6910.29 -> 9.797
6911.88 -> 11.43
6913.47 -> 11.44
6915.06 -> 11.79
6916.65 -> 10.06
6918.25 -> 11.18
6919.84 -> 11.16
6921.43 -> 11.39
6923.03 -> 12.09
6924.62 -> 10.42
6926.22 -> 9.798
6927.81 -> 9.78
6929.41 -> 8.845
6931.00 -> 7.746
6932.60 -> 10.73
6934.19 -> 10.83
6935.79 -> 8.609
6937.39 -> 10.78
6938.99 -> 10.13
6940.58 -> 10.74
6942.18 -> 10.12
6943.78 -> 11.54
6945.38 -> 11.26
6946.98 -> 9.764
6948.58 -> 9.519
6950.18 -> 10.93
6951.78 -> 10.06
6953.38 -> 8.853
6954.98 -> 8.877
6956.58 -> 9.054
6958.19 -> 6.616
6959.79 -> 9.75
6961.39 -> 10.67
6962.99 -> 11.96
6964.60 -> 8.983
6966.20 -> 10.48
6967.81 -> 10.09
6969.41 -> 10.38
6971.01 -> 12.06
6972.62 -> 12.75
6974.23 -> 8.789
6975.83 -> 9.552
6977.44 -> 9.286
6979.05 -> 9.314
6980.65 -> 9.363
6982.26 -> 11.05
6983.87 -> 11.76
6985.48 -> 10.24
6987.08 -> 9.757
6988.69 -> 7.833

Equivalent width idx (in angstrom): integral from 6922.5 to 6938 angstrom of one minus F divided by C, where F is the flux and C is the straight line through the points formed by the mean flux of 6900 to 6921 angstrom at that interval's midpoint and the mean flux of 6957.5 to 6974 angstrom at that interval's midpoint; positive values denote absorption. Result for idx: 1.2 angstrom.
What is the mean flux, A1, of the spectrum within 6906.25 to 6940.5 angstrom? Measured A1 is 10.6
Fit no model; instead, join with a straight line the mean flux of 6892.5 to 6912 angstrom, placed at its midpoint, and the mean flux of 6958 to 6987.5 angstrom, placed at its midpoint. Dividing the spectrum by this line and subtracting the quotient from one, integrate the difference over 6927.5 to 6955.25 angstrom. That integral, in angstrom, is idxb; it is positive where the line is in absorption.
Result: 1.4 angstrom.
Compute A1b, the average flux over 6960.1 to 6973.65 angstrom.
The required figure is 10.8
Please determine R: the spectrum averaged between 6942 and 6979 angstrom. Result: 10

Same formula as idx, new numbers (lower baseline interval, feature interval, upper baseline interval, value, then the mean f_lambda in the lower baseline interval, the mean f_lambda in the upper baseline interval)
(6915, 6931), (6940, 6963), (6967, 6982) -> 0.92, 10.5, 10.2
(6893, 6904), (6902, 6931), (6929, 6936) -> -2.14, 10.5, 9.45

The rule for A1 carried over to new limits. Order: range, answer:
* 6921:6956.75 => 10.1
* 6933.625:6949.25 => 10.3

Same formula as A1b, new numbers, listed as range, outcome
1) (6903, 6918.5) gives 11.1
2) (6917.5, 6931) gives 10.4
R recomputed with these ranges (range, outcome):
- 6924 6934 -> 9.62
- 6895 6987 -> 10.4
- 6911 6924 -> 11.3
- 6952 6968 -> 9.53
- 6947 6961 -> 9.28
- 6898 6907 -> 10.7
